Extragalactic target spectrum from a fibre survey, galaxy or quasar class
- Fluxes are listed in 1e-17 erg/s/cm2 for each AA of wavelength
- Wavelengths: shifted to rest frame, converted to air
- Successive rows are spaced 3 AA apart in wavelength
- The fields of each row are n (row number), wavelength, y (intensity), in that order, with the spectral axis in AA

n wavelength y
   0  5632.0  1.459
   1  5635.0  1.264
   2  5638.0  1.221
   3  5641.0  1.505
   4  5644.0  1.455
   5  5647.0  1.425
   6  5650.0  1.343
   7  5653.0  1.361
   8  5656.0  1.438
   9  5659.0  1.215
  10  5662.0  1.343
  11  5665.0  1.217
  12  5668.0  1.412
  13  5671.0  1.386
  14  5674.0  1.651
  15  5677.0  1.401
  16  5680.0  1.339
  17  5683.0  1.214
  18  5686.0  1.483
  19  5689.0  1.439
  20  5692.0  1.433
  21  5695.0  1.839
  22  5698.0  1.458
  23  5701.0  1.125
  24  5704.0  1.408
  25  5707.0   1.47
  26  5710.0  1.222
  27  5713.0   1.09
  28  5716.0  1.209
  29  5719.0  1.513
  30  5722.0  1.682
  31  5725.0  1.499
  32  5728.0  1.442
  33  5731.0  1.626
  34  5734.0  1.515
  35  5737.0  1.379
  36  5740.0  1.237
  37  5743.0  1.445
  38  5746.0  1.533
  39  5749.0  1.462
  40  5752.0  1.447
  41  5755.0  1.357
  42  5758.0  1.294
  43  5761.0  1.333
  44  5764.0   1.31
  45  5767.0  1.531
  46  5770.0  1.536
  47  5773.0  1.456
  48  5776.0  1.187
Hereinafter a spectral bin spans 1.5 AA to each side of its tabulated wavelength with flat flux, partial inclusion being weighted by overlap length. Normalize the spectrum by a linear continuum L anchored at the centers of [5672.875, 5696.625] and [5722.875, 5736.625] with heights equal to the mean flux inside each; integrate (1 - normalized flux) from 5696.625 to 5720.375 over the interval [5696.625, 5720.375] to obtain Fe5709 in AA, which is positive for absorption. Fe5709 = 2.9 AA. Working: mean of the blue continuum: 1.47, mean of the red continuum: 1.52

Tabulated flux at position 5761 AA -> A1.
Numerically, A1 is 1.333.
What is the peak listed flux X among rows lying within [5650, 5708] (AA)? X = 1.839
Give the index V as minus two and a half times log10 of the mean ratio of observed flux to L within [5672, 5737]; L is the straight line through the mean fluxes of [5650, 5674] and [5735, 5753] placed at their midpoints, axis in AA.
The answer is -0.031 mag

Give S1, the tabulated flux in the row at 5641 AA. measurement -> 1.505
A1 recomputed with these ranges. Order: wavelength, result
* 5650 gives 1.343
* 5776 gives 1.187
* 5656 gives 1.438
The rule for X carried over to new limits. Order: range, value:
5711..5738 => 1.682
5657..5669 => 1.412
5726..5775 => 1.626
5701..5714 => 1.47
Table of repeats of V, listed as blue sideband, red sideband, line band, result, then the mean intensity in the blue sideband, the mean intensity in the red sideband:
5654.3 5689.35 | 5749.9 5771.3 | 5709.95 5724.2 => 0.021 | 1.38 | 1.4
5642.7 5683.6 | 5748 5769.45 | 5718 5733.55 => -0.121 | 1.37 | 1.4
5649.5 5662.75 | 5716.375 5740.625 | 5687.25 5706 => -0.024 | 1.34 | 1.48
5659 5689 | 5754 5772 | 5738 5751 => -0.020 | 1.38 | 1.4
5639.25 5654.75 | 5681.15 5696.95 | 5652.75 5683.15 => 0.060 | 1.41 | 1.48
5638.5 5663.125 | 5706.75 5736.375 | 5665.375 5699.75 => -0.038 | 1.38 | 1.42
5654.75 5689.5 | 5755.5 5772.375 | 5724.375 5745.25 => -0.043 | 1.38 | 1.4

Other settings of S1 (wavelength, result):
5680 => 1.339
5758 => 1.294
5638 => 1.221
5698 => 1.458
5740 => 1.237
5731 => 1.626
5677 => 1.401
